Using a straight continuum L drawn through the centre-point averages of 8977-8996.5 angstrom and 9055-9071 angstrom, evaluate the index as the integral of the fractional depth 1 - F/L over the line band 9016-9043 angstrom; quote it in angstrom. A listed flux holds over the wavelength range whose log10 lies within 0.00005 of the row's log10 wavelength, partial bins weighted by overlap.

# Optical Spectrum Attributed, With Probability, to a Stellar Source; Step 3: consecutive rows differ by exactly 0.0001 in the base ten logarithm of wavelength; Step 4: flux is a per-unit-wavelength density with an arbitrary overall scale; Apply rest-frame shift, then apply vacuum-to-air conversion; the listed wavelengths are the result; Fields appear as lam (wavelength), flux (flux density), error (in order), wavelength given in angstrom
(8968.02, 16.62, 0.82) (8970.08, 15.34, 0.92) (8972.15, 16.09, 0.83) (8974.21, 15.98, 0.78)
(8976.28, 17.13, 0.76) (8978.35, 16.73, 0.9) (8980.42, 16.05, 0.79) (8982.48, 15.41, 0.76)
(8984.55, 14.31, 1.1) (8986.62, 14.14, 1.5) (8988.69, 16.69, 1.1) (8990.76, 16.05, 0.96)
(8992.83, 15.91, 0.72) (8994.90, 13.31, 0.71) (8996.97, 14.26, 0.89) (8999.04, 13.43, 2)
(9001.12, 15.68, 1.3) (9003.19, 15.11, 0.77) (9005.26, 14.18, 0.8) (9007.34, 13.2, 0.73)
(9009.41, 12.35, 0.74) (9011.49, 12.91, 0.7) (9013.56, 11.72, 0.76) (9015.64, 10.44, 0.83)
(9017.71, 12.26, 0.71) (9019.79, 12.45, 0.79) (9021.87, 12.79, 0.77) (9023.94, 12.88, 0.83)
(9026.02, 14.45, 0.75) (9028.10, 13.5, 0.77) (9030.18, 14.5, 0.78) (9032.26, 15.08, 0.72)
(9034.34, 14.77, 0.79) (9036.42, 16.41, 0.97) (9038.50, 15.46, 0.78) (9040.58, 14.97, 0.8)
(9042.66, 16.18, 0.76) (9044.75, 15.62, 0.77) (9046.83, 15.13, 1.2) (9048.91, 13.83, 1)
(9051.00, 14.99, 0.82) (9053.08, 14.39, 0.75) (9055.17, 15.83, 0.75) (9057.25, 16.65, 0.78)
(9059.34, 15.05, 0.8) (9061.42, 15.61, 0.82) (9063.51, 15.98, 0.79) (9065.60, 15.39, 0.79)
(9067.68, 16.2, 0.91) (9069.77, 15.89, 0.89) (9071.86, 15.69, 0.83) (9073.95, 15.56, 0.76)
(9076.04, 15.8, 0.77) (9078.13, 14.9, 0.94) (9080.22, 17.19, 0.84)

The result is 2.59 angstrom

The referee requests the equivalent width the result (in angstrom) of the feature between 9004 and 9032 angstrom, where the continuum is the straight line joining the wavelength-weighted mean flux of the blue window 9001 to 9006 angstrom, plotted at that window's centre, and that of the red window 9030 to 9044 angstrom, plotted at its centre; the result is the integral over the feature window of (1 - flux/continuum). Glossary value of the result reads 4.0 angstrom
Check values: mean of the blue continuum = 14.9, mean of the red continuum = 15.4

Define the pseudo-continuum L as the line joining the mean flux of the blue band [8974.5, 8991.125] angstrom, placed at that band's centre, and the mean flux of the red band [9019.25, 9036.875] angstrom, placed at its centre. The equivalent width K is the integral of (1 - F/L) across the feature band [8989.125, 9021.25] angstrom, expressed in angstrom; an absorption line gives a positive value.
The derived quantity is 2.9 angstrom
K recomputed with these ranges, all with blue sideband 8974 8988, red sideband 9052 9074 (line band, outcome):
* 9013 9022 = 2.19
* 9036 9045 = -0.01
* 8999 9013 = 1.68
